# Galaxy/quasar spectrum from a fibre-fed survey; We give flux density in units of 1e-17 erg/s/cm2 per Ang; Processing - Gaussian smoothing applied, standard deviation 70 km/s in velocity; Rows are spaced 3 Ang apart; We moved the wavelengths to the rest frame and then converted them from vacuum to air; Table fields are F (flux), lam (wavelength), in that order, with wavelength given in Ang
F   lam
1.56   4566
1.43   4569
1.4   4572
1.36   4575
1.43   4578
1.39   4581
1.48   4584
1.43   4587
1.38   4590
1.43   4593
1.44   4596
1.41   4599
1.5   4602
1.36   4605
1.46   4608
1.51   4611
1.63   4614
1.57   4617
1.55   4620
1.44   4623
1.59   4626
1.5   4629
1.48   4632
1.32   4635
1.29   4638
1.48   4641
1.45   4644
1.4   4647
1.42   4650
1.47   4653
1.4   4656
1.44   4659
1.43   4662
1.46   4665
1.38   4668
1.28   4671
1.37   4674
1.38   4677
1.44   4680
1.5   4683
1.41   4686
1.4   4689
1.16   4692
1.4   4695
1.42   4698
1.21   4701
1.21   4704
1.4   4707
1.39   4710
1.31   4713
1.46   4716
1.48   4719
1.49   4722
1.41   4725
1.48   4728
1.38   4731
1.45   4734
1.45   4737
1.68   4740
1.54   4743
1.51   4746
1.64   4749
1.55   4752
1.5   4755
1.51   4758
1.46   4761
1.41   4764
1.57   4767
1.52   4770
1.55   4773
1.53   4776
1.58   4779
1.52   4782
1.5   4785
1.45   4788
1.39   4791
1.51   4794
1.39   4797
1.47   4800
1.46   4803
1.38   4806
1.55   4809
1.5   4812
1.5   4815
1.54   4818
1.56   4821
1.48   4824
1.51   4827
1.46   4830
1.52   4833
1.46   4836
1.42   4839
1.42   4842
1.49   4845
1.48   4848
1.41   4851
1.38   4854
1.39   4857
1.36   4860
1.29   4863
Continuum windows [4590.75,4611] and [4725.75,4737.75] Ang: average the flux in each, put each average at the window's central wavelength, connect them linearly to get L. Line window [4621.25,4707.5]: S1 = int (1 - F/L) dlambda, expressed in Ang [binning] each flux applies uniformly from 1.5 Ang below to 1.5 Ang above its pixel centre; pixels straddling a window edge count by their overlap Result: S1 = 2.4 Ang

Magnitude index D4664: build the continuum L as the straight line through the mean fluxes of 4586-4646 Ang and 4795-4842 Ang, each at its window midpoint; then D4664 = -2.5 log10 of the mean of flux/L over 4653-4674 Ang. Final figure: 0.05 mag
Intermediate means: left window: 1.46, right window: 1.48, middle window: 1.4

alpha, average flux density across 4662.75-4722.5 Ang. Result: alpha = 1.38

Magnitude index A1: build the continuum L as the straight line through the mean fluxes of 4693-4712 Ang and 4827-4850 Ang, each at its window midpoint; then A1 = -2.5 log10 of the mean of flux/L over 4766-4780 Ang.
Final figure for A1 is -0.11 mag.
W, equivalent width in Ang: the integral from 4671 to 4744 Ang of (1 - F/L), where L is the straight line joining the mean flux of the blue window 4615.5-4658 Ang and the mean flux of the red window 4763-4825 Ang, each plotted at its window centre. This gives 3.31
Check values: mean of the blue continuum 1.45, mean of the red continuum 1.49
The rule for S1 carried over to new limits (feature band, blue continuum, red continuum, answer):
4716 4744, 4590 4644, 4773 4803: -0.1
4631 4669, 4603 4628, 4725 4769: 2.4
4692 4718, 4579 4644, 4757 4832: 2.4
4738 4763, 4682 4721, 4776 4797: -1.9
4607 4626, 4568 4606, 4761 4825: -1.4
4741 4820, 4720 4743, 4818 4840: -0.8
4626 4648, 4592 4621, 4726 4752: 0.9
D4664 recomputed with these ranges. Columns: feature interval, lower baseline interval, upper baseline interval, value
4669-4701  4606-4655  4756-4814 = 0.083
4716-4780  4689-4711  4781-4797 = -0.083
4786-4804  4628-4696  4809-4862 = 0.003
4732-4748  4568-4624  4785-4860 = -0.048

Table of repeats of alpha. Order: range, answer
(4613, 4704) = 1.42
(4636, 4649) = 1.4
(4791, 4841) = 1.48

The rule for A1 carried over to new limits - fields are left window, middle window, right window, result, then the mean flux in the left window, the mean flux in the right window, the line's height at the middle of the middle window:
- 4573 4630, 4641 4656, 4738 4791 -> 0.035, 1.47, 1.53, 1.48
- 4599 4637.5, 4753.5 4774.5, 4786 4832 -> -0.017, 1.48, 1.48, 1.48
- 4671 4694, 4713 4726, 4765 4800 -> -0.019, 1.37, 1.5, 1.42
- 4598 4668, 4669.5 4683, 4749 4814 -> 0.066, 1.46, 1.49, 1.47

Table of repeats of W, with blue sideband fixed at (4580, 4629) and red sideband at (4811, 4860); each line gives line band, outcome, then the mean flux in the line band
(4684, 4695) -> 1.0 Ang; 1.34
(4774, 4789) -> -0.5 Ang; 1.52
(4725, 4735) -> 0.3 Ang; 1.43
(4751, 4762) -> -0.3 Ang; 1.5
